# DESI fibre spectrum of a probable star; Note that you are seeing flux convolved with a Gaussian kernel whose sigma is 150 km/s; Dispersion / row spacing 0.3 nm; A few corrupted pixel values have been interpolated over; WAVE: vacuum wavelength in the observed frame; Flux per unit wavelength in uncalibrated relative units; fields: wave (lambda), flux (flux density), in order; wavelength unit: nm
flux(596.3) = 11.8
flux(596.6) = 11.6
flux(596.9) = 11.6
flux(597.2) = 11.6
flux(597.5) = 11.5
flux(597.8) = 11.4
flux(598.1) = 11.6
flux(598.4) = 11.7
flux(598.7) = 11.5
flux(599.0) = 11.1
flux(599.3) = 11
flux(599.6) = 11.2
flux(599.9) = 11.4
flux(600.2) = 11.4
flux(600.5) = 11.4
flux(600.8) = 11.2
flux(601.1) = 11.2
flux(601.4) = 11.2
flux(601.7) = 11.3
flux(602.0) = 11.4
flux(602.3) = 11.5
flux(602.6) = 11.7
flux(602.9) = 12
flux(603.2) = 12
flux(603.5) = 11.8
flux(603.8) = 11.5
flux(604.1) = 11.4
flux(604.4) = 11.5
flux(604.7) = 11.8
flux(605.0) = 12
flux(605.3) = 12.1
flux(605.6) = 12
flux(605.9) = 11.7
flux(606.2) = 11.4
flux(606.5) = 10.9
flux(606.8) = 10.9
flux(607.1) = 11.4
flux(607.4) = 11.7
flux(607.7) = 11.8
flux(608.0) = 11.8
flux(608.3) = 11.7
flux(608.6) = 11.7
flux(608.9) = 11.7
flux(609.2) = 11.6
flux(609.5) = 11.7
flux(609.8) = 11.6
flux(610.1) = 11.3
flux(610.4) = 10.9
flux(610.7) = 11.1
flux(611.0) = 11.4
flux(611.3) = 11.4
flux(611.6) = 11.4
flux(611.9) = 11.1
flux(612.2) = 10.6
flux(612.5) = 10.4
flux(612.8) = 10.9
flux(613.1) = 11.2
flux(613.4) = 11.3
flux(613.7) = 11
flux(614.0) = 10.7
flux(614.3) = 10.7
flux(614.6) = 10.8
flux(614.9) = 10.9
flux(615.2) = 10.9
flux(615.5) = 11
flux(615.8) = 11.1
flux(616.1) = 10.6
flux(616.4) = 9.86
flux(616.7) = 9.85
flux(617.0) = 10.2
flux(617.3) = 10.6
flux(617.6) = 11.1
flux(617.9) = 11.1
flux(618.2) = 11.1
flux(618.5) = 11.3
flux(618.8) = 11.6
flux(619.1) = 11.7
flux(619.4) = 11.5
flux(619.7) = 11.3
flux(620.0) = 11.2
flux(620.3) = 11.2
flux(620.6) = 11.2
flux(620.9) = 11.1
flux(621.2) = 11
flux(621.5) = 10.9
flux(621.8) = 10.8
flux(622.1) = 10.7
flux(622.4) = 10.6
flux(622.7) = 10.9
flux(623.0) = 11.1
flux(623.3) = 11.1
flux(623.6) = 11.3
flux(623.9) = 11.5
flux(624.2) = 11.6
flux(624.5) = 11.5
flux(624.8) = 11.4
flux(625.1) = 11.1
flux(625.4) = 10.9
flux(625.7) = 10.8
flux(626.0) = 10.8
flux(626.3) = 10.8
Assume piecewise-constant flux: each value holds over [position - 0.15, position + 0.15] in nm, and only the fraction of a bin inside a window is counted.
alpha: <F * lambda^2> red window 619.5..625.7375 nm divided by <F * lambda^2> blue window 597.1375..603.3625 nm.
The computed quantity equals 1.05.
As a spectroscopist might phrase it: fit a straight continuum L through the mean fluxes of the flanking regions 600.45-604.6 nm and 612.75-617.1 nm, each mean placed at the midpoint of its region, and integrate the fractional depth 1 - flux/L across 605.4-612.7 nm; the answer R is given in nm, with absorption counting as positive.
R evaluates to -0.18 nm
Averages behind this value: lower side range 11.5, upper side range 10.7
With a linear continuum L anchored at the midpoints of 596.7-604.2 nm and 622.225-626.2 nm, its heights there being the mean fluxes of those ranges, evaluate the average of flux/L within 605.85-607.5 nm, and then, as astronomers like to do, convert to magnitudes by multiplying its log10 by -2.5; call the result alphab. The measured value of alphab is 0.01 mag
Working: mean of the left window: 11.5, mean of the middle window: 11.3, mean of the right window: 11.1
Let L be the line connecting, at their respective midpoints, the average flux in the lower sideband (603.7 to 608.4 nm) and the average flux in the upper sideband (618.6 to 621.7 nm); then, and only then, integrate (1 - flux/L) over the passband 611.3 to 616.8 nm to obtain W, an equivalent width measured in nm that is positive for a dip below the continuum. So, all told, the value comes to 0.28 nm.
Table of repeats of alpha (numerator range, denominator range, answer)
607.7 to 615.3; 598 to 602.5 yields 1.03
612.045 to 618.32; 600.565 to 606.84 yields 0.97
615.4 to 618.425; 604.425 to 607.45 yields 0.95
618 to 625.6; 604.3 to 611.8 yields 1.01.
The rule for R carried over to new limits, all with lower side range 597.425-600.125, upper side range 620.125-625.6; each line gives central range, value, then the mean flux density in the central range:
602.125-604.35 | -0.071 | 11.7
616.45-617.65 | 0.090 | 10.3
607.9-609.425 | -0.059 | 11.7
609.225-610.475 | -0.020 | 11.4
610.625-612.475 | 0.019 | 11.1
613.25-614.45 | 0.030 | 10.9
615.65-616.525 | 0.050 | 10.5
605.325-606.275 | -0.040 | 11.8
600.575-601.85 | 0.013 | 11.2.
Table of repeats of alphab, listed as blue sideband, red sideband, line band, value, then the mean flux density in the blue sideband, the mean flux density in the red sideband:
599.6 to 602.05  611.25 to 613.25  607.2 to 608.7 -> -0.06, 11.3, 11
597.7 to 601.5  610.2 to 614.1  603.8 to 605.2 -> -0.04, 11.3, 11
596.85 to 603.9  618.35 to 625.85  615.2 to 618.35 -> 0.06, 11.5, 11.2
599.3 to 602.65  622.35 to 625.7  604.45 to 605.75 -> -0.06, 11.3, 11.2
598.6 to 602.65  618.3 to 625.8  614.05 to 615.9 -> 0.03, 11.3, 11.2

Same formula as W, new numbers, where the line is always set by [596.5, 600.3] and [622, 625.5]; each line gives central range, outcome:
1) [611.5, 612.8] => 0.049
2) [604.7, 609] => -0.113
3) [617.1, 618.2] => 0.029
